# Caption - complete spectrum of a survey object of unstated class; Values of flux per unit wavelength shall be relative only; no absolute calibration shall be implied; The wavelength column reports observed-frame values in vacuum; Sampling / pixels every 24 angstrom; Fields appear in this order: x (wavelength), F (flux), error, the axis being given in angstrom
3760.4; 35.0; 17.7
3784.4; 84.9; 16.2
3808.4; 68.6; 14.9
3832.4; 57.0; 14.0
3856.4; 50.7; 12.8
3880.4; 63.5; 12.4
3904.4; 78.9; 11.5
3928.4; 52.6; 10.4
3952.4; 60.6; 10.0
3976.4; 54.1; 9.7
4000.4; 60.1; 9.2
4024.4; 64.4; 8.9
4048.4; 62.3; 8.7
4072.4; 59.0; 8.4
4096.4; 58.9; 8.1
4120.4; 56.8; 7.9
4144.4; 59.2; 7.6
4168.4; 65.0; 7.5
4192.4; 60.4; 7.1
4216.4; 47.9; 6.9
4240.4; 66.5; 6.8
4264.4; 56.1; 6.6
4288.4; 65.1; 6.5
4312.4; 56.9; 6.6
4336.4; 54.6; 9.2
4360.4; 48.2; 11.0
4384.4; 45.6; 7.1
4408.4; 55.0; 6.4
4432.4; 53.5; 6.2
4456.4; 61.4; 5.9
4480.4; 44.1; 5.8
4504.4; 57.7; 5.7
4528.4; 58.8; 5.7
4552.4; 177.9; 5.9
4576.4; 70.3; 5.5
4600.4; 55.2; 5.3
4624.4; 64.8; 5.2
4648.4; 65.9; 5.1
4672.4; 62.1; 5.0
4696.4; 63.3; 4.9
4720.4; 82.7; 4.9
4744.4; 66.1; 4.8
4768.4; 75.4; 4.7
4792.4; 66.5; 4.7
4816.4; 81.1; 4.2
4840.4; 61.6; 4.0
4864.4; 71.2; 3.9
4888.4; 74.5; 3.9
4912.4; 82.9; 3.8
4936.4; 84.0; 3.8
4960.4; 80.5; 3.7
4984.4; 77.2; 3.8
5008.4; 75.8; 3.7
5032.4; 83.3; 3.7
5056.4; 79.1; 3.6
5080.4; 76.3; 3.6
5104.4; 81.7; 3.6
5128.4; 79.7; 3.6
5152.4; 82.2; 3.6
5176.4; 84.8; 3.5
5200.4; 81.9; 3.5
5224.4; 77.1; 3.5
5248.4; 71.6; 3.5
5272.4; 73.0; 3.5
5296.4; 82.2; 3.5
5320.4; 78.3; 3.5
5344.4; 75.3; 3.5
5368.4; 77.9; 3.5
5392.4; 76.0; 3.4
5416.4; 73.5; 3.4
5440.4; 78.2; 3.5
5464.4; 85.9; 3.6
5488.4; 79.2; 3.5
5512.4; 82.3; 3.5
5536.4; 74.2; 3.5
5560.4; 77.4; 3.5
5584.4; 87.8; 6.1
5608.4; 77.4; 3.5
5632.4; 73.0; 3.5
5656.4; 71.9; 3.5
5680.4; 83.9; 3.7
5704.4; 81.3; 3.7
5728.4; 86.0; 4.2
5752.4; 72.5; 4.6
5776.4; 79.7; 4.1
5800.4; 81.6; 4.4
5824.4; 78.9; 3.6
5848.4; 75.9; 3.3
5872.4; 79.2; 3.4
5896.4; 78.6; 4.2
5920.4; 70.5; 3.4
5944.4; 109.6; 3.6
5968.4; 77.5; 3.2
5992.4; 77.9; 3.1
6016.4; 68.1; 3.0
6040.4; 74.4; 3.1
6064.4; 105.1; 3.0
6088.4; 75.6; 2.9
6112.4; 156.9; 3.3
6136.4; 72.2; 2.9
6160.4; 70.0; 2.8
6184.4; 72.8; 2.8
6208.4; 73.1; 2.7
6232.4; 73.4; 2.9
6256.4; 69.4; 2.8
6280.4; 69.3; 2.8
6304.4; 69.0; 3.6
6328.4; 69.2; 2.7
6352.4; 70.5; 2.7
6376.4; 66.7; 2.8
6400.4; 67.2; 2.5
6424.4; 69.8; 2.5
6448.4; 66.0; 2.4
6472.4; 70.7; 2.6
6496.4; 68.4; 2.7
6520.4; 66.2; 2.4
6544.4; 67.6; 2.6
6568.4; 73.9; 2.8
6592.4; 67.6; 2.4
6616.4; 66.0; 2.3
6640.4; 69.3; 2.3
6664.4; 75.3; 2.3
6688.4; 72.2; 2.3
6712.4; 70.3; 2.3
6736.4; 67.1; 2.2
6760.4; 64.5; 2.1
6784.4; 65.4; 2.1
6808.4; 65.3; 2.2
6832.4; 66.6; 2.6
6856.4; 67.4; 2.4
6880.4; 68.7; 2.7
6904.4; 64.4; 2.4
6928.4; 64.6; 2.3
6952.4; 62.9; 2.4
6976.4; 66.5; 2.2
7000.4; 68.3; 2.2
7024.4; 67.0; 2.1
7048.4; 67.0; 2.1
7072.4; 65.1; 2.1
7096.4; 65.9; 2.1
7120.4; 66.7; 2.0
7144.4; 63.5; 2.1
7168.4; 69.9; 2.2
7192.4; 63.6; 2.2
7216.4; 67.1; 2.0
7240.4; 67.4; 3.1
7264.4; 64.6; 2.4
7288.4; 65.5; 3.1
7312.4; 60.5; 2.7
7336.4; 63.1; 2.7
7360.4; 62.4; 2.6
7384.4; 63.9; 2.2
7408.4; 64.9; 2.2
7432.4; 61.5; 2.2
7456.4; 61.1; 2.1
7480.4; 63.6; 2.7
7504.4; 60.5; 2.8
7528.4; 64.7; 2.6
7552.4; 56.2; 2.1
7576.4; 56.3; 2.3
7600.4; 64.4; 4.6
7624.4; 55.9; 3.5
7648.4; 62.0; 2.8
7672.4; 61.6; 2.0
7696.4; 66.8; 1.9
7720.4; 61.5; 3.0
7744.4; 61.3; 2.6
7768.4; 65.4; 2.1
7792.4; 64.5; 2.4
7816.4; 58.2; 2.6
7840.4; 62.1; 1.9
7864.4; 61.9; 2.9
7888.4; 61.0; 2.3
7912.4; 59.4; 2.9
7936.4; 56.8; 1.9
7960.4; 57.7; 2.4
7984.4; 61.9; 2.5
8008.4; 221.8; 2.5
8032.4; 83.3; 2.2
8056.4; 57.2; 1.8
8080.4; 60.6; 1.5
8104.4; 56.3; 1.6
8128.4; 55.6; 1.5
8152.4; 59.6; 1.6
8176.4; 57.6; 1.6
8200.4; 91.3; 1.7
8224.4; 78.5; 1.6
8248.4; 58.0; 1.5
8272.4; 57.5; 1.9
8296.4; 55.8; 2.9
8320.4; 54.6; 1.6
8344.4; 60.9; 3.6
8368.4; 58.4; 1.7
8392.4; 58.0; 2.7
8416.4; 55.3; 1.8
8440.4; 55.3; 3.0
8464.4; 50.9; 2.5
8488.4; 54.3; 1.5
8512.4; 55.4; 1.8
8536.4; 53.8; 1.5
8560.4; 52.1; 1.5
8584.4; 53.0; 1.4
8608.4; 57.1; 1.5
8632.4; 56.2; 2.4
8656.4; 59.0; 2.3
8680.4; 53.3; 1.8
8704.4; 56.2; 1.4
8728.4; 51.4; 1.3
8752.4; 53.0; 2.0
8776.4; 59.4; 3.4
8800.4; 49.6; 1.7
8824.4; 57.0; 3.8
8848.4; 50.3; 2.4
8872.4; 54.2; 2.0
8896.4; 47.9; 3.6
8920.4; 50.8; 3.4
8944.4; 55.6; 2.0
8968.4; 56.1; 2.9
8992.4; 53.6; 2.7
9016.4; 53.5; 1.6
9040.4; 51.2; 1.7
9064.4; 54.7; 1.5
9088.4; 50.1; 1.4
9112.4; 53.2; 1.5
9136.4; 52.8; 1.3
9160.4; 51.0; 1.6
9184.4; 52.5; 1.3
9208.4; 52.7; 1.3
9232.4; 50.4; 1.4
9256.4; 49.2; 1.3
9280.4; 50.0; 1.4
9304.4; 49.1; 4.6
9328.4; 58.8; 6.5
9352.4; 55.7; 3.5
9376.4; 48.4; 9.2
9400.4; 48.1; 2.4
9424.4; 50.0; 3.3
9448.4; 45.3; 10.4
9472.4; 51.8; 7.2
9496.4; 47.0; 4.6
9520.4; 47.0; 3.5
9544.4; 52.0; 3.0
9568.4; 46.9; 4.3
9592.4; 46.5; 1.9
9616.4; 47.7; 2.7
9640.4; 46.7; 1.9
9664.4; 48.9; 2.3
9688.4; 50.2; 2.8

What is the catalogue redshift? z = 0.22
